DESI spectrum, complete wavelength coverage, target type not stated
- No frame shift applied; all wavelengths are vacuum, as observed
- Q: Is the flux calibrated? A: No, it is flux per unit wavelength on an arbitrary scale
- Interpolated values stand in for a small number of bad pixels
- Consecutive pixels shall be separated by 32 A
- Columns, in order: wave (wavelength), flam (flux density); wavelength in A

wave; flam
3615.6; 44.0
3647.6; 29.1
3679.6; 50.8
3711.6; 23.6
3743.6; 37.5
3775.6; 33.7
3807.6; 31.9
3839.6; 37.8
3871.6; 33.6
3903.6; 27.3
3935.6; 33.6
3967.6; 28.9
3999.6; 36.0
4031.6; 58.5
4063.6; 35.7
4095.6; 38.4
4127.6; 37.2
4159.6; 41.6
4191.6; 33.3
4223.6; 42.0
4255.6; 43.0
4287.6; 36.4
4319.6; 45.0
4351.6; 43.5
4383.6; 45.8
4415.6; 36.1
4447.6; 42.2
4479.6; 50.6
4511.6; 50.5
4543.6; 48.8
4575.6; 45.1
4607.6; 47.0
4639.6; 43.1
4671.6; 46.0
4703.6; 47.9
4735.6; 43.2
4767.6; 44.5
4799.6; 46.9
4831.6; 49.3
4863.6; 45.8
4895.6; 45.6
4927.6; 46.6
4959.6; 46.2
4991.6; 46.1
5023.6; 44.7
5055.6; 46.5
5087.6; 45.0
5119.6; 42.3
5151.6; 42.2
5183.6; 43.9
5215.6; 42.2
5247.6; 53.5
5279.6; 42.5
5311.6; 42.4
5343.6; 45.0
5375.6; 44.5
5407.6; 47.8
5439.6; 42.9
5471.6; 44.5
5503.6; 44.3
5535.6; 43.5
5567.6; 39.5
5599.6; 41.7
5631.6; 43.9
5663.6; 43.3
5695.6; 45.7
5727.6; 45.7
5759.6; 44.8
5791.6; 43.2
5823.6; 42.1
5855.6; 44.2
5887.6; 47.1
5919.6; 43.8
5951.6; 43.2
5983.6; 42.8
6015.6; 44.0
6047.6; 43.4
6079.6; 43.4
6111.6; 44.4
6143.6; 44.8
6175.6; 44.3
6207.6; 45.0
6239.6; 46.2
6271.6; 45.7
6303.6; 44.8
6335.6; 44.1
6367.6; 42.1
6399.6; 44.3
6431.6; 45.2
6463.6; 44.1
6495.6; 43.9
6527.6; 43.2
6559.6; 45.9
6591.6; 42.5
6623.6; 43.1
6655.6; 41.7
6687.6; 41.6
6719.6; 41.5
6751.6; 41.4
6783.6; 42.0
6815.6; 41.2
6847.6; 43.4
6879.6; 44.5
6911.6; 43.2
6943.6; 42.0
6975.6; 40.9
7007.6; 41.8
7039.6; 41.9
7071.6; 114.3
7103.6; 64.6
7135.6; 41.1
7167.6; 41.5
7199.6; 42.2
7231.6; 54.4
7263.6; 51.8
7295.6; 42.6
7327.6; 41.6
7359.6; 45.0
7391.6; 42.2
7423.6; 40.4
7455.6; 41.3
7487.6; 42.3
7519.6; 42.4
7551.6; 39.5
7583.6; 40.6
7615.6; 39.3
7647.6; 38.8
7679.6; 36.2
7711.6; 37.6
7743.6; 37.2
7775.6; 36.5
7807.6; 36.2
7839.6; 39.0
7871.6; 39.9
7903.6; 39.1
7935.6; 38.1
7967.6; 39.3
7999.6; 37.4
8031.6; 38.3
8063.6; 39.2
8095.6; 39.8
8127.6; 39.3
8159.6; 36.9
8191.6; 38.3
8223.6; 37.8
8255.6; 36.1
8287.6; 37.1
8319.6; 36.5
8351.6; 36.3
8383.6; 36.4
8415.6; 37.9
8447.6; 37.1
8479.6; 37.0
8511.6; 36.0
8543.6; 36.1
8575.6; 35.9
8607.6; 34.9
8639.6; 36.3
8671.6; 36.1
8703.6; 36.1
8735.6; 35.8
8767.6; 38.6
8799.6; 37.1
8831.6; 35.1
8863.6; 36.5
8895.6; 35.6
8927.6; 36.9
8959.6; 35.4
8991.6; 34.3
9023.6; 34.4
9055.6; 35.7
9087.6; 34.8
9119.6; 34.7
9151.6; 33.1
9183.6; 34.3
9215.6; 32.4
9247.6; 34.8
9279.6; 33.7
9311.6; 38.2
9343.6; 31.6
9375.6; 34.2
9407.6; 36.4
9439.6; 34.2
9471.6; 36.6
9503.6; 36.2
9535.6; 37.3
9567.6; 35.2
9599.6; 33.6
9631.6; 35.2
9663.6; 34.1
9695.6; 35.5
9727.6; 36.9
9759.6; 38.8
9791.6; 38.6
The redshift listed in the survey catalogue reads 0.08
